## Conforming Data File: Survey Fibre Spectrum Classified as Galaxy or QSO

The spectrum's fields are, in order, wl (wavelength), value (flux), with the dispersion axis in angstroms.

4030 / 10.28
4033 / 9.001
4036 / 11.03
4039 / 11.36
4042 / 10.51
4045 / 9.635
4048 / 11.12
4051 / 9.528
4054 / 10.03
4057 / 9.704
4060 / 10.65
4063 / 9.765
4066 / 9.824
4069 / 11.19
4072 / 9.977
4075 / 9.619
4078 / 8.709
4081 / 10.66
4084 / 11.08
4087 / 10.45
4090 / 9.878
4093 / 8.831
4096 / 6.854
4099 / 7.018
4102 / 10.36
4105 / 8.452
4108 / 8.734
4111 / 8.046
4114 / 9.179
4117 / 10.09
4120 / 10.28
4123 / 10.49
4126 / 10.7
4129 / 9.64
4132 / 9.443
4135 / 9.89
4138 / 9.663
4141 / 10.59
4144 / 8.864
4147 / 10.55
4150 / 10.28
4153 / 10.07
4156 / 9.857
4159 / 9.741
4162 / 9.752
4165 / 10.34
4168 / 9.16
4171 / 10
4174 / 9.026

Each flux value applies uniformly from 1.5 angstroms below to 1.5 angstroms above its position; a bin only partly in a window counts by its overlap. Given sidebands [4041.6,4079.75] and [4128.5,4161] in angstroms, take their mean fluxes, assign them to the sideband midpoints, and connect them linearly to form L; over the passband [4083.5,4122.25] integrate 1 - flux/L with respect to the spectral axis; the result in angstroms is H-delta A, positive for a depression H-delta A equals 3.1 angstroms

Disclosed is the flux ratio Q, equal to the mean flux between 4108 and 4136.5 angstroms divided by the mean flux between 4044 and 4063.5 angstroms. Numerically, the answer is 0.96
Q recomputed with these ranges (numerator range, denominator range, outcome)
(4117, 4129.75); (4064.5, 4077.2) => 1.02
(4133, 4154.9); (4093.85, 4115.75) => 1.19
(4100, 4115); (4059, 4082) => 0.89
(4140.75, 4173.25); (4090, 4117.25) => 1.15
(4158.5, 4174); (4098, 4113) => 1.13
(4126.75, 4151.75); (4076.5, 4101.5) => 1.07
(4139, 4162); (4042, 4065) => 0.99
